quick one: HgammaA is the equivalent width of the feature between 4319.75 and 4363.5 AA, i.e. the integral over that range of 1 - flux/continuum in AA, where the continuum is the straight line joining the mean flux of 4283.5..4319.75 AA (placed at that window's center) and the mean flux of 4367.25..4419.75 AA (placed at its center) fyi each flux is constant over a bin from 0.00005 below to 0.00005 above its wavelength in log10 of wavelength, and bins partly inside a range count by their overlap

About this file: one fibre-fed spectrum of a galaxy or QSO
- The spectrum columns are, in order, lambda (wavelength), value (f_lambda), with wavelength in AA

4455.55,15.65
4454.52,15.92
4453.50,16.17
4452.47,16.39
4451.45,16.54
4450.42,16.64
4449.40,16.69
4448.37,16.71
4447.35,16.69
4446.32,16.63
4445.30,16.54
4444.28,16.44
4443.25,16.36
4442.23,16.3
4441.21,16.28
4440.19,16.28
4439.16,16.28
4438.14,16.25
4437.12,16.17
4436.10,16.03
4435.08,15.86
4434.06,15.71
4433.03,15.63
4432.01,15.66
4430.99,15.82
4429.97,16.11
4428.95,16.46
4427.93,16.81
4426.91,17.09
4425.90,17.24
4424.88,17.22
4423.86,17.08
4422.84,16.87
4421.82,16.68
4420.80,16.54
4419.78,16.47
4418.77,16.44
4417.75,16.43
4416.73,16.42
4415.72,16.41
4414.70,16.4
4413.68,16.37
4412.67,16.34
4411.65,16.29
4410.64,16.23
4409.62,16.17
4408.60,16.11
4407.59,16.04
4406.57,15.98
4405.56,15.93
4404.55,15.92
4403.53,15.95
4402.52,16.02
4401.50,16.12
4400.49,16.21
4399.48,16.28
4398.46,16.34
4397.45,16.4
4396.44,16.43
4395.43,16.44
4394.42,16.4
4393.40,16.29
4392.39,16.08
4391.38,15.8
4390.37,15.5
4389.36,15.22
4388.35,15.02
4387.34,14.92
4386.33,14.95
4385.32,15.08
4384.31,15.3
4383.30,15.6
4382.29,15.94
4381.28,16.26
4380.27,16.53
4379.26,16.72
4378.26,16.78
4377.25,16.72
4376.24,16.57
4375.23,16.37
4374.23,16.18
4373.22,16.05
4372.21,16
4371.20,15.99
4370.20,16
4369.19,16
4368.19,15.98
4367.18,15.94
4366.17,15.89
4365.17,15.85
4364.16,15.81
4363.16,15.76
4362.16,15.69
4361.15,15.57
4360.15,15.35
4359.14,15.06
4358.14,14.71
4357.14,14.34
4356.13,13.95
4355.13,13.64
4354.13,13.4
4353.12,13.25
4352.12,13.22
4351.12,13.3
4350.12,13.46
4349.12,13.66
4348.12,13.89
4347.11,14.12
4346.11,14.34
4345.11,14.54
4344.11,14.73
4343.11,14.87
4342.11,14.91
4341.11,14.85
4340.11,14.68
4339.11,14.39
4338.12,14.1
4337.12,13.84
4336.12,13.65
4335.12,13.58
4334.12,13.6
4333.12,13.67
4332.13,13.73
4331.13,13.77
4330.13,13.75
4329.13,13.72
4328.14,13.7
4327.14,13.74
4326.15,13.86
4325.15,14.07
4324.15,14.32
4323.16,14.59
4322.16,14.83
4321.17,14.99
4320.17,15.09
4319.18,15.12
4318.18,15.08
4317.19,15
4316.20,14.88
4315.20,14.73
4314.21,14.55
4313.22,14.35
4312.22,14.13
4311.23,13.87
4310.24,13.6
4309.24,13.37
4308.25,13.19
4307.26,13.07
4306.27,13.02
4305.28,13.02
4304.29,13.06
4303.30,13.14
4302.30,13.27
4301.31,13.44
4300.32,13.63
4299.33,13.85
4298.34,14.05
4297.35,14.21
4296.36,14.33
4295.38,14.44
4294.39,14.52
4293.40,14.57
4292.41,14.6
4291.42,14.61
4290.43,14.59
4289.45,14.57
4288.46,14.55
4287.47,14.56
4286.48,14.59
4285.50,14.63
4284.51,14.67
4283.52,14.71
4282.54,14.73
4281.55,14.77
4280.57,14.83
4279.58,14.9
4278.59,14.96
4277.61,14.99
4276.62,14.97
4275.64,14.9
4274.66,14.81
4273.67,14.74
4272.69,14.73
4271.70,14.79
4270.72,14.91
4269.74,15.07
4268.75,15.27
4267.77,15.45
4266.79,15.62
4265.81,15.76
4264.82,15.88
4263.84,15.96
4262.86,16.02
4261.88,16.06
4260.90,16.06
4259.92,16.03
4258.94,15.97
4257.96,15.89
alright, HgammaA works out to 2.2 AA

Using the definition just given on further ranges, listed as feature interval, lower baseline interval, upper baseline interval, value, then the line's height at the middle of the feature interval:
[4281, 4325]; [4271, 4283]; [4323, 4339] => 0.4 AA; 14.4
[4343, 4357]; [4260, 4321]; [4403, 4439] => 1.4 AA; 15.4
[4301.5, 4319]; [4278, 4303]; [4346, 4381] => 0.9 AA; 14.6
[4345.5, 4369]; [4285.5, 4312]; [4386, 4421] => 0.8 AA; 15.1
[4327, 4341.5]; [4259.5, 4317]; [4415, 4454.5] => 1.2 AA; 15.1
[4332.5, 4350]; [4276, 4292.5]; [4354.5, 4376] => 1.3 AA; 15.3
